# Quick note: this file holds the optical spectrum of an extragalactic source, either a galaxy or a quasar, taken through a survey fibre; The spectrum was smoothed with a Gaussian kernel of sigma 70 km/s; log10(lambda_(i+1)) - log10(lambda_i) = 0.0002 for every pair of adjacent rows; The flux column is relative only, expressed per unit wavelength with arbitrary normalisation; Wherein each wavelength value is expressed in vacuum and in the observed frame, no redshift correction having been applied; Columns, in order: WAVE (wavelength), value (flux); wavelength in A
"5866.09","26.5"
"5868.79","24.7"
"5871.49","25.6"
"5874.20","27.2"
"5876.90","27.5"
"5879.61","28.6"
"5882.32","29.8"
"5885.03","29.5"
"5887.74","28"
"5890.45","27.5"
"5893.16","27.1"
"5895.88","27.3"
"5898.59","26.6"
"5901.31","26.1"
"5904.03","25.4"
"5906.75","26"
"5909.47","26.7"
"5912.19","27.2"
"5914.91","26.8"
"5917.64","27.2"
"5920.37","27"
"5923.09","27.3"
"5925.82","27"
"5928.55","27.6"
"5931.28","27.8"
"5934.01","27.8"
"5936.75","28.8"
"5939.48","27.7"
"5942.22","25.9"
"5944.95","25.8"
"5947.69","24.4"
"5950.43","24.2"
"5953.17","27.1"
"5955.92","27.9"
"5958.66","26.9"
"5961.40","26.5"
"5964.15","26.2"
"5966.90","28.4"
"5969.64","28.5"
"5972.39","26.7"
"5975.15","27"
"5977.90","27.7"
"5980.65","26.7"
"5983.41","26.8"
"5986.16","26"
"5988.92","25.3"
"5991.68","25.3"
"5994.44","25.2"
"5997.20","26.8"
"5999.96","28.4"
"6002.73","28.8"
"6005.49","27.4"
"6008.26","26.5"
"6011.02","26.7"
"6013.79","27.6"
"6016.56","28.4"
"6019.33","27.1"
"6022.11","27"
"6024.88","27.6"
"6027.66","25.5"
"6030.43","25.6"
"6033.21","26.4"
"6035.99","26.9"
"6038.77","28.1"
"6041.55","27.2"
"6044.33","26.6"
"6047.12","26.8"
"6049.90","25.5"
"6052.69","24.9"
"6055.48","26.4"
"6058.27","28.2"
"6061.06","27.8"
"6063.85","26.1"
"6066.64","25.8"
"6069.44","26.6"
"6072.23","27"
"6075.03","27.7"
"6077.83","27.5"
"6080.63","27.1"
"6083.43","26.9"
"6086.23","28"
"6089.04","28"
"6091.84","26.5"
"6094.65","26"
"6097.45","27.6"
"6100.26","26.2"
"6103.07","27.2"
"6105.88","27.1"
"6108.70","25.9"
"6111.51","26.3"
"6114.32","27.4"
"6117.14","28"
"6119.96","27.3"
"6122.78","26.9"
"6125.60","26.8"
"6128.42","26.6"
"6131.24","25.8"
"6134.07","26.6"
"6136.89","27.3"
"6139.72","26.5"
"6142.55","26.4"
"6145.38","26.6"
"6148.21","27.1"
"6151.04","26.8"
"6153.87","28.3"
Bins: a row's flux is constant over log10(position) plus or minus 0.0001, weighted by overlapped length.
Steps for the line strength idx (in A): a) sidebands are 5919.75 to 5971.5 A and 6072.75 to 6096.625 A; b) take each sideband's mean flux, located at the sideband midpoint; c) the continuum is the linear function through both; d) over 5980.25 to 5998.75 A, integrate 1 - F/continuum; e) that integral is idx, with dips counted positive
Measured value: 0.73 A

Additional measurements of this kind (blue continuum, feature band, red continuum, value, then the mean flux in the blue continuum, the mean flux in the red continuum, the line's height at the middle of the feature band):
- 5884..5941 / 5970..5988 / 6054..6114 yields 0.2 A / 27.2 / 27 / 27.1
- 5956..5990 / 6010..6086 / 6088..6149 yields 0.0 A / 26.9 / 26.8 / 26.9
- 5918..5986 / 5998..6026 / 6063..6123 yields -0.6 A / 27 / 27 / 27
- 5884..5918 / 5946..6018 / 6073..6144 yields 0.4 A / 27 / 26.9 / 27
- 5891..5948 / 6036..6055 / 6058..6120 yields 0.3 A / 26.9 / 27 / 27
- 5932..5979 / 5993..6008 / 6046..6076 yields -0.3 A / 26.9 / 26.6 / 26.8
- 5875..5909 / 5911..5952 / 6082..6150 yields 0.7 A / 27.4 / 26.9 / 27.3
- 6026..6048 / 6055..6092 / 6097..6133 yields -0.6 A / 26.6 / 26.8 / 26.7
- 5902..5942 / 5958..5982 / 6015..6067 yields -0.2 A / 27.1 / 26.8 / 27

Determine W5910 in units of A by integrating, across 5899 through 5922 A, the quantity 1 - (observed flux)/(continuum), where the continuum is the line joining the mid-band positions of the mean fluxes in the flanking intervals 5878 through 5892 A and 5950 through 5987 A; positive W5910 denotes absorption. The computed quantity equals 1.3 A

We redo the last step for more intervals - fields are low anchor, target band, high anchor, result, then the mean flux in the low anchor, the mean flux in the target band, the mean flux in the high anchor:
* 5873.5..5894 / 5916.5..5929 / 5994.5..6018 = 0.35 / 28.2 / 27.2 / 27.4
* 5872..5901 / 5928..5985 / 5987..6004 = 0.11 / 27.8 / 27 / 26.6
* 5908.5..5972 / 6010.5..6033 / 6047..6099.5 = -0.01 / 27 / 26.9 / 26.9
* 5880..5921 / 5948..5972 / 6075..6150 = 0.28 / 27.2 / 26.8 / 26.9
